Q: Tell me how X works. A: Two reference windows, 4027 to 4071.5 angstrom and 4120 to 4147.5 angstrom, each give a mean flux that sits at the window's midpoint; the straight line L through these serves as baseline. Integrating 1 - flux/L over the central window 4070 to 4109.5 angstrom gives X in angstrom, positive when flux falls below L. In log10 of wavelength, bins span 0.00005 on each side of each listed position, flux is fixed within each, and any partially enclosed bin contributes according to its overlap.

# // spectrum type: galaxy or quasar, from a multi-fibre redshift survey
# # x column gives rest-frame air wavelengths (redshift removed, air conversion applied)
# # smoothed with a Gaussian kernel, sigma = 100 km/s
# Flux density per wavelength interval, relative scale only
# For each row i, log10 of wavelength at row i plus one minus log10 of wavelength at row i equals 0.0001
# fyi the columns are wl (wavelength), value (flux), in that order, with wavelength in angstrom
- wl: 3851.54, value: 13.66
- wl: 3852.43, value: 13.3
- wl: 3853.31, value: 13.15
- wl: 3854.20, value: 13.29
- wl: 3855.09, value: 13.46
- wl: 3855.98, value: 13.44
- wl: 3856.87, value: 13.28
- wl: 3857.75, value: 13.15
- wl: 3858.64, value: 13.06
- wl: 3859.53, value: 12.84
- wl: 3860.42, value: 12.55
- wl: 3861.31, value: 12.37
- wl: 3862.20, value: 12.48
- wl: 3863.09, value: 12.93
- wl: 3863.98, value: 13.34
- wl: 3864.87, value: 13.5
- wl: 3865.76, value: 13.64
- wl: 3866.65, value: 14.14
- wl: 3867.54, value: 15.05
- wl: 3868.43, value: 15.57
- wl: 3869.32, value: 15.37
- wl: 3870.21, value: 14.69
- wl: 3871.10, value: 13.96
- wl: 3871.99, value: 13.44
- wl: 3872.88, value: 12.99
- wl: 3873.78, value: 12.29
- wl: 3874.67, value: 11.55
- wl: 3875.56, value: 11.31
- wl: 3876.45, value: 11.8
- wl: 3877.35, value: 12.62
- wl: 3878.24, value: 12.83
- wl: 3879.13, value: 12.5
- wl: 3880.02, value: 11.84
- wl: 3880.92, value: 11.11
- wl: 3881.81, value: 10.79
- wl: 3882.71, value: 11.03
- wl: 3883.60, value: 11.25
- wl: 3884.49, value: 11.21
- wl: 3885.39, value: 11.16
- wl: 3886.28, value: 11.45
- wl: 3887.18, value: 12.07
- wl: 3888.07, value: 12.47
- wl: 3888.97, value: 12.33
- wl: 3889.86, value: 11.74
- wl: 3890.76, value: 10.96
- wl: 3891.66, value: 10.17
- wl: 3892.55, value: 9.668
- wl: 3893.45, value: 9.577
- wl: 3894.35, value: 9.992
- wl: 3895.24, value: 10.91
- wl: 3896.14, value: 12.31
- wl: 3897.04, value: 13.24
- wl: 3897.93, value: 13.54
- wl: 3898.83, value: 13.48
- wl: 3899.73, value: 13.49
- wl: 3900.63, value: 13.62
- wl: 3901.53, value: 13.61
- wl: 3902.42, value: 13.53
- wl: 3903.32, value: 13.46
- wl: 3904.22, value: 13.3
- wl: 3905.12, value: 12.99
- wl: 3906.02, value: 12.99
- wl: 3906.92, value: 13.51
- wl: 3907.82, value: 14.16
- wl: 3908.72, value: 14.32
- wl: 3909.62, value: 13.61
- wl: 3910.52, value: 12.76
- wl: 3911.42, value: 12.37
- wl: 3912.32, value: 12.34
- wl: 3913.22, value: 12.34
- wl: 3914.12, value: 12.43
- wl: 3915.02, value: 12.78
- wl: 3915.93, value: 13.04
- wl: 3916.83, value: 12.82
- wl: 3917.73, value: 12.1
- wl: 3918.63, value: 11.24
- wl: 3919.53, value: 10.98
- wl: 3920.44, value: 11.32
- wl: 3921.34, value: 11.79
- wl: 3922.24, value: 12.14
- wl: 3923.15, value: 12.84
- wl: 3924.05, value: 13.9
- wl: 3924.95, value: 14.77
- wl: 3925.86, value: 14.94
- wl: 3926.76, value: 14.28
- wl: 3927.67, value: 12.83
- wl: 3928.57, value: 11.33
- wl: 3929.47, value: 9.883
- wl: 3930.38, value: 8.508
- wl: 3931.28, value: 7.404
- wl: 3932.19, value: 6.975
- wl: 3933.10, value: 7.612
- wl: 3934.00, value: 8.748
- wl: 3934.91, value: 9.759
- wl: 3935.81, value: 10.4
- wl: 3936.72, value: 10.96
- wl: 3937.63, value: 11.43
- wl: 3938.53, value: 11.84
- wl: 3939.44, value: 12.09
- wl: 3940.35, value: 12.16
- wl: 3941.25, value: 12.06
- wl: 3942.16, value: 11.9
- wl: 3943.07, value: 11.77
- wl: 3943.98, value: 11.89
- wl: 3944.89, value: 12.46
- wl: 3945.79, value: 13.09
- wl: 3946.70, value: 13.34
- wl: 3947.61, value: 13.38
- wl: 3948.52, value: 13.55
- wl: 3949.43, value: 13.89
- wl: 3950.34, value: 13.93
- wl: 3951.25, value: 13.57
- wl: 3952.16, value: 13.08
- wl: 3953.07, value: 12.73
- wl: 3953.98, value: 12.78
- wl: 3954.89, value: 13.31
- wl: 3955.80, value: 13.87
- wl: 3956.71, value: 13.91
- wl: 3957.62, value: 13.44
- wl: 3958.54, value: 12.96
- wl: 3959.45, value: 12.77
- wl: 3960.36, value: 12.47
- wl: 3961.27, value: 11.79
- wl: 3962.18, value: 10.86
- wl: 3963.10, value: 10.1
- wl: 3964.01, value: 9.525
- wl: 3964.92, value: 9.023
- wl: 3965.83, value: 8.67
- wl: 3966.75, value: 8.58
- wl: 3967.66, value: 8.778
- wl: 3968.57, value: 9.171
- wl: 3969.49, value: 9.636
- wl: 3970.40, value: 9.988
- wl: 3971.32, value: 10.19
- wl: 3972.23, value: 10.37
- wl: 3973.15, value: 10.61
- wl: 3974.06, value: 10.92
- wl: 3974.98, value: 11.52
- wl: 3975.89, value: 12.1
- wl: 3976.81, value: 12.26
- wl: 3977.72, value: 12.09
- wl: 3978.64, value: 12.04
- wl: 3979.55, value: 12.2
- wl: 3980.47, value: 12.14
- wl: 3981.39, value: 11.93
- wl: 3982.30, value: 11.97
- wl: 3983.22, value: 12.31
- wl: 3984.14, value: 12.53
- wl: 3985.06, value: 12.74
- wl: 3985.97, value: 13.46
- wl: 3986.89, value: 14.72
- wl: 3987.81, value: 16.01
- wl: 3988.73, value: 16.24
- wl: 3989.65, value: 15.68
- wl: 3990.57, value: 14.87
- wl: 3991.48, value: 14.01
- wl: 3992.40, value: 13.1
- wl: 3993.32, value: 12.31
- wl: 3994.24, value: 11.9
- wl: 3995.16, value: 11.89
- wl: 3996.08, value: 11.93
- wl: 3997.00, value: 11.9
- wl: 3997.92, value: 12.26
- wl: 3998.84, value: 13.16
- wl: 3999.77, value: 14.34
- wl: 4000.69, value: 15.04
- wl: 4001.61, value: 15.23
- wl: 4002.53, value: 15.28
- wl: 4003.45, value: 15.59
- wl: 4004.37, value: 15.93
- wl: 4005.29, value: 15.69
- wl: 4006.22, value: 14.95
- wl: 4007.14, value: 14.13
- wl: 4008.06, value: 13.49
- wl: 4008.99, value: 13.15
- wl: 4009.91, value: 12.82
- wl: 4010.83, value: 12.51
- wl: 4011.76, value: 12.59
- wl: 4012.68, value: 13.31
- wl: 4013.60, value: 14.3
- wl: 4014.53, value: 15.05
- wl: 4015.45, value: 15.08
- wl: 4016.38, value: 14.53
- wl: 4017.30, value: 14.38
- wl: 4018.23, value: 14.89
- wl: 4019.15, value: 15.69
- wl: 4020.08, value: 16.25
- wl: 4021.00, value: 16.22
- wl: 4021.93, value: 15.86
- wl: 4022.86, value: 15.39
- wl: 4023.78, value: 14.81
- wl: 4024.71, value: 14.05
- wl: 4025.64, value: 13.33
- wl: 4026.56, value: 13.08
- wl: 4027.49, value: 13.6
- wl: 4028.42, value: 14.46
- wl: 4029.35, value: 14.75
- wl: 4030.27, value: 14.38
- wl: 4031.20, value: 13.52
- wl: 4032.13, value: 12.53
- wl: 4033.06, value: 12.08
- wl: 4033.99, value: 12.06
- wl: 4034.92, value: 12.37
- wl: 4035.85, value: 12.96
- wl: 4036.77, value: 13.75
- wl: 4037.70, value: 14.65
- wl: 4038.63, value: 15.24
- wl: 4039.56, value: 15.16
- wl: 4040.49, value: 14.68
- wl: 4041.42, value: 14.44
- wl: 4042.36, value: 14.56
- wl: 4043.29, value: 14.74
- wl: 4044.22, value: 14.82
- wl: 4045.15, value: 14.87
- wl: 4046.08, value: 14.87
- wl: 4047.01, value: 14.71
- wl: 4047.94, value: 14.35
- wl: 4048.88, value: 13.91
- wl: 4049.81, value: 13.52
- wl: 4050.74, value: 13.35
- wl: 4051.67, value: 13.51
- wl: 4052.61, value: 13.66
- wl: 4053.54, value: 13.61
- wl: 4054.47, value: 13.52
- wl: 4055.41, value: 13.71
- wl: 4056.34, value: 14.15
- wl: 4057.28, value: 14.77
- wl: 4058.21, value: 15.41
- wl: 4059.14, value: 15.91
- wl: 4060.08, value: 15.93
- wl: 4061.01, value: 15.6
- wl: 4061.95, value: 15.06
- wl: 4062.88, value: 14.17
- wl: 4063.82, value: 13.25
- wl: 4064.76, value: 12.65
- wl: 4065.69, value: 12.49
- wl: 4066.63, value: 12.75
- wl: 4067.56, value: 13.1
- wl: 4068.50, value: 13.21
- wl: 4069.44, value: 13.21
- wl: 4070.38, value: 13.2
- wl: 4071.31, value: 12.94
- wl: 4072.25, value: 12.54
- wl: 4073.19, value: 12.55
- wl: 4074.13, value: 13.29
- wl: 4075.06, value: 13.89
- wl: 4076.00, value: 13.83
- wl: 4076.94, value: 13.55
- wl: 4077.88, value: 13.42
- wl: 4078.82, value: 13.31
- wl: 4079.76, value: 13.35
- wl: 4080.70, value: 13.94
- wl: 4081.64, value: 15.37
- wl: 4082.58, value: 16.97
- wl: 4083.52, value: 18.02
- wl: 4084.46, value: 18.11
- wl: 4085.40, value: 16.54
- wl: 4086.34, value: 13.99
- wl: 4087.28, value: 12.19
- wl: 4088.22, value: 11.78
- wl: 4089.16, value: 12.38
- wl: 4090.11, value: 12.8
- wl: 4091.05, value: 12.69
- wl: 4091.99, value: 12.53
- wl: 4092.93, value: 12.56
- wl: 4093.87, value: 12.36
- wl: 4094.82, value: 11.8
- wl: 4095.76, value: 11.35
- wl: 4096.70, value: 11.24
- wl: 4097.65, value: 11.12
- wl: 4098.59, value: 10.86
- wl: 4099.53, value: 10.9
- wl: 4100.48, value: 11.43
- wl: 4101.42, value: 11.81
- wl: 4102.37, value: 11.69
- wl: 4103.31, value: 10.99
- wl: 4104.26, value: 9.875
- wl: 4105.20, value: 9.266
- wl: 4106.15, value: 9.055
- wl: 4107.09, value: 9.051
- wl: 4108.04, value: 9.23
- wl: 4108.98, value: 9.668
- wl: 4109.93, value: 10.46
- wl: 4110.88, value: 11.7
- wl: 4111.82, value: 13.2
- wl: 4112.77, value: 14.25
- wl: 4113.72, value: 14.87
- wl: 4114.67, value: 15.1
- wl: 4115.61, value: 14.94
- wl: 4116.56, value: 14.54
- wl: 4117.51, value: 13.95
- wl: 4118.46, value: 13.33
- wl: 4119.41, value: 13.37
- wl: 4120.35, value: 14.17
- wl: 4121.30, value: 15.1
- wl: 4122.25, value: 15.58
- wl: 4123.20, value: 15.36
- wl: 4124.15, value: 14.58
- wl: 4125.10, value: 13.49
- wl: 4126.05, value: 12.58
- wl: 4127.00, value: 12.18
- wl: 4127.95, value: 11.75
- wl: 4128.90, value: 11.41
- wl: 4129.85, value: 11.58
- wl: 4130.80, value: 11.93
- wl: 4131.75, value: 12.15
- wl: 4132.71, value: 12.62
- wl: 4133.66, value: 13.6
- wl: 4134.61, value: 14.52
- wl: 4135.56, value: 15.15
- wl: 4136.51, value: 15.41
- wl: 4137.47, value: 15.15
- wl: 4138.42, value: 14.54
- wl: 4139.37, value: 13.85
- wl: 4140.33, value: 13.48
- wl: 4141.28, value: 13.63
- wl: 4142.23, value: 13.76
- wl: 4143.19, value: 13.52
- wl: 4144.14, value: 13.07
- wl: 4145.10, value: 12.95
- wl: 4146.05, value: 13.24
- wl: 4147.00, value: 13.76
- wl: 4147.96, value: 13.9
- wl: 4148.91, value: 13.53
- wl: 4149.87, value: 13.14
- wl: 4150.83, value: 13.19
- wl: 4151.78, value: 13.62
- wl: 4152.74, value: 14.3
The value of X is 3.6 angstrom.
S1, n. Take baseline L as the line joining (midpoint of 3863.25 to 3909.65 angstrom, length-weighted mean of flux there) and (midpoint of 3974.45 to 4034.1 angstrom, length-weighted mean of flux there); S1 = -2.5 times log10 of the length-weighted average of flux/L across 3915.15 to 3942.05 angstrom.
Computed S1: 0.14 mag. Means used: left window 12.6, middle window 11.4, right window 13.8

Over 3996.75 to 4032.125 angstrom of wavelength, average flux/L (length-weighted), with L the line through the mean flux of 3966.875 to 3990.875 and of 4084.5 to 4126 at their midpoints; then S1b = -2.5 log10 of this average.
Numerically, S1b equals -0.172 mag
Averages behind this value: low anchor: 12.1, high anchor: 12.6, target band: 14.3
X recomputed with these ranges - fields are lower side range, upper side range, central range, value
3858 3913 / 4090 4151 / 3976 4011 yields -2.3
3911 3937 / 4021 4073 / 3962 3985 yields 3.1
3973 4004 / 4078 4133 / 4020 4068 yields -4.3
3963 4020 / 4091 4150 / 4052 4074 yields -1.7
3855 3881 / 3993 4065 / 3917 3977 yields 9.1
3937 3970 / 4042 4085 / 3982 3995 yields -1.1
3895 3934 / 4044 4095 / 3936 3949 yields 0.4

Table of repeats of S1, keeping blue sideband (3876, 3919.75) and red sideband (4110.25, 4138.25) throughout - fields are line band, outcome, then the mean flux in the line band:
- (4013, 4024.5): -0.16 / 15.2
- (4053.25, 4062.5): -0.12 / 14.8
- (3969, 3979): 0.15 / 11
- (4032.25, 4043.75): -0.06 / 13.8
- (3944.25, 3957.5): -0.06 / 13.3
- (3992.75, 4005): -0.06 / 13.6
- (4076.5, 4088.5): -0.10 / 14.7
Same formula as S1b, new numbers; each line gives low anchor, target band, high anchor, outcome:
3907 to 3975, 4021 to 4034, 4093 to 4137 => -0.16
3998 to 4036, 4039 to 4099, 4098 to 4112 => -0.15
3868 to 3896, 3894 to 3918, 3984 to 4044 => -0.05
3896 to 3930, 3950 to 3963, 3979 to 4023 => 0.05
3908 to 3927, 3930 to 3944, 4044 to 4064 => 0.26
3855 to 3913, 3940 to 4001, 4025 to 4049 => 0.09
